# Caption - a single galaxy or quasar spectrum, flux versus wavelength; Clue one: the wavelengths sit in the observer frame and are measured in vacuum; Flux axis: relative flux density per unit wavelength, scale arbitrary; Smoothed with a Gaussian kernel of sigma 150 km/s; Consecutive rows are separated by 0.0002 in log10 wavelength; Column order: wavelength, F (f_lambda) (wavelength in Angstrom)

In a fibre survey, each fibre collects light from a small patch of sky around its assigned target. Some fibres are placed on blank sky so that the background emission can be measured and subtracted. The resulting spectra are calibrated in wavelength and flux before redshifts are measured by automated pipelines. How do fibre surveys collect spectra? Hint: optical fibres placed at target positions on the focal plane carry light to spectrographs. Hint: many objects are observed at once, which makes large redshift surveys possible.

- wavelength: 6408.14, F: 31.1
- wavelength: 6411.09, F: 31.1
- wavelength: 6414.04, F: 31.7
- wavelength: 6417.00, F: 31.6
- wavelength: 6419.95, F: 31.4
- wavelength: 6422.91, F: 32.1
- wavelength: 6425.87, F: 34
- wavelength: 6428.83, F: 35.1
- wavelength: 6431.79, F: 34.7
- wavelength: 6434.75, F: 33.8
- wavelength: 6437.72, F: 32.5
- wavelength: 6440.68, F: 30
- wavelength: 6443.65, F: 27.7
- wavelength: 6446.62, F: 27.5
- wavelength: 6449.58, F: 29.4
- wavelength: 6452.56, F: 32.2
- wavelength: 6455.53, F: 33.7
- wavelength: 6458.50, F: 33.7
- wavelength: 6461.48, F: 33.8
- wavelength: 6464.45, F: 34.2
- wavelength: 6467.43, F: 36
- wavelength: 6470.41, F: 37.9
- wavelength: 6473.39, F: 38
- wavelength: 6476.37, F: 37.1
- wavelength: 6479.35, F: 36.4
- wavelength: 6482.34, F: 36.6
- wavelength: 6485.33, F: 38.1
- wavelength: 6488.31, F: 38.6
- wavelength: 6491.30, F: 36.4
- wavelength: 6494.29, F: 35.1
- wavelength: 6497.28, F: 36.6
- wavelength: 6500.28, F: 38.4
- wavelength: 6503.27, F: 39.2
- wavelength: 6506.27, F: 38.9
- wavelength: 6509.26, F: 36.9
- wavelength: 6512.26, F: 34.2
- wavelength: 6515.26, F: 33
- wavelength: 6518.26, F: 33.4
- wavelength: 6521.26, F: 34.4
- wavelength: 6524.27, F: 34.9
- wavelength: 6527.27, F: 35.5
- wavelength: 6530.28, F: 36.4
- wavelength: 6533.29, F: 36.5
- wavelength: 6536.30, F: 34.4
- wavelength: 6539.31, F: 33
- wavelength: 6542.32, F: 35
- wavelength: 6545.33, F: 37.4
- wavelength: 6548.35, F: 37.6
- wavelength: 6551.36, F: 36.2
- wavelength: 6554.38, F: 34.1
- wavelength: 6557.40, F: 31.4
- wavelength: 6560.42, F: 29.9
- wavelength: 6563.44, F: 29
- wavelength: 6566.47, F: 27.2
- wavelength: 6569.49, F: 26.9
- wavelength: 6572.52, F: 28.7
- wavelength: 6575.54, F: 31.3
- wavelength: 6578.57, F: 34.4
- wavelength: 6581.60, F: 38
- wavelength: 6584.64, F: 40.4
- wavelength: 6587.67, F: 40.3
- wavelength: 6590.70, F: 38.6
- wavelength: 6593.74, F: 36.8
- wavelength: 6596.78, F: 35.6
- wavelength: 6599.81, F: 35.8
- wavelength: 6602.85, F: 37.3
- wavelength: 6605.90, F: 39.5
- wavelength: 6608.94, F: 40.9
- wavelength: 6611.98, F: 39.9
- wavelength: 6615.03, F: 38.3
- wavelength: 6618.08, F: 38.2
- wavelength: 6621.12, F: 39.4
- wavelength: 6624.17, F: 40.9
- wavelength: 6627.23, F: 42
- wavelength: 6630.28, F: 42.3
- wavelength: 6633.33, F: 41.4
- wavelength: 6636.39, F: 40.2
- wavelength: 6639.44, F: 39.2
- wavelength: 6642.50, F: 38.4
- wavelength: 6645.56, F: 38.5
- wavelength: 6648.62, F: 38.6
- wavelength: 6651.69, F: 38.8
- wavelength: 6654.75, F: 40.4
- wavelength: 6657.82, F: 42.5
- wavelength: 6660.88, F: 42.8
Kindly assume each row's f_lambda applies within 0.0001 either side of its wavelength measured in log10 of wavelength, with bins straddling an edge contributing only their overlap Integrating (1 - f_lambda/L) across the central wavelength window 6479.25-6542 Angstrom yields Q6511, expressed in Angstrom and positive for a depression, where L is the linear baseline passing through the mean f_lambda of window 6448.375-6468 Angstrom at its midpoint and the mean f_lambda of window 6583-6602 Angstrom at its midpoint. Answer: -1.80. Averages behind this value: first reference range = 33.2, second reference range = 37.9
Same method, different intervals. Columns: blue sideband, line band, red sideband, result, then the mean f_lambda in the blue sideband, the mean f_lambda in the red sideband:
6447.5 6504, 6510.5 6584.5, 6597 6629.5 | 7.7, 35.7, 39.1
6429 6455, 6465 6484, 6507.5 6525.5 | -2.4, 31.3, 34.5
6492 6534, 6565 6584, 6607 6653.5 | 3.2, 36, 39.8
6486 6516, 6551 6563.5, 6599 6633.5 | 2.0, 36.9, 39.7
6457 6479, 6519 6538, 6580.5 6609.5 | 0.9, 35.9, 38.2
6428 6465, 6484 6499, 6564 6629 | -1.6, 32.1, 36.6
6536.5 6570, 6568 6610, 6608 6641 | 0.7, 32.8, 40.2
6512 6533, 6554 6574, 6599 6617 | 4.0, 34.7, 38.7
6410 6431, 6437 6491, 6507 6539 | -0.9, 32.5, 35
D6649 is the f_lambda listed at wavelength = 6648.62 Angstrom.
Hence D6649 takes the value 38.6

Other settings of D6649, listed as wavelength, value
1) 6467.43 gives 36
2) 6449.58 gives 29.4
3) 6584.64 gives 40.4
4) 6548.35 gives 37.6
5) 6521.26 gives 34.4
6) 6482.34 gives 36.6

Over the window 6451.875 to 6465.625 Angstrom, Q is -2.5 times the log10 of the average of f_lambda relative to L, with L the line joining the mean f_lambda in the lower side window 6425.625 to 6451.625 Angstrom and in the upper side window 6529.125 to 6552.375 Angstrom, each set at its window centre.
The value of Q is -0.04 mag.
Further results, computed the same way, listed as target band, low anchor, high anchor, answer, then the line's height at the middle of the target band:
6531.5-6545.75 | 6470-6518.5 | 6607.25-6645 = 0.08 mag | 37.9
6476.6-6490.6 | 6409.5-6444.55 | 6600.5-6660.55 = -0.09 mag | 34.3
